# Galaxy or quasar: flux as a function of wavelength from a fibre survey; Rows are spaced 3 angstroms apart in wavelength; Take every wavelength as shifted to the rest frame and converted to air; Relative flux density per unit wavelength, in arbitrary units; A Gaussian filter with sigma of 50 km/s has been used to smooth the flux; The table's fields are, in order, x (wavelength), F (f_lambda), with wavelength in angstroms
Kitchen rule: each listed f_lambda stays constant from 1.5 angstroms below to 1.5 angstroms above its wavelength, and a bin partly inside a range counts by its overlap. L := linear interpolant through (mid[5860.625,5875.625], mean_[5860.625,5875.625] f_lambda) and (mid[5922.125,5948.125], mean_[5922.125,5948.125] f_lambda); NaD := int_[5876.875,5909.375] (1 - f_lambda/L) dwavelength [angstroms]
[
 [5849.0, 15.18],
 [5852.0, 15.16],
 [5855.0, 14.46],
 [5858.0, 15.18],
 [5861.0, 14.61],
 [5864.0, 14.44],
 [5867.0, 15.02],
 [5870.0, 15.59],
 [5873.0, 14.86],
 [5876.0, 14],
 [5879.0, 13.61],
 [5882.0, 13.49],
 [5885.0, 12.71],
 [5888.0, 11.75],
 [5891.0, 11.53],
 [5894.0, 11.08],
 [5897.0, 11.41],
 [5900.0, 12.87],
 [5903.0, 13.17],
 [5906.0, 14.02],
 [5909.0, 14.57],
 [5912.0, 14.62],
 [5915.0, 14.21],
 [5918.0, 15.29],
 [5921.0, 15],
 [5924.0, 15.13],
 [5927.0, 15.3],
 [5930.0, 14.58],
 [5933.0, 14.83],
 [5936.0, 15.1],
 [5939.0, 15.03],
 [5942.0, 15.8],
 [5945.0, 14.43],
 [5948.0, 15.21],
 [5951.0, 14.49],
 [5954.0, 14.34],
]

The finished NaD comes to 4.8 angstroms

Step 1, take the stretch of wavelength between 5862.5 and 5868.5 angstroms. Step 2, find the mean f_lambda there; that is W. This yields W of 14.7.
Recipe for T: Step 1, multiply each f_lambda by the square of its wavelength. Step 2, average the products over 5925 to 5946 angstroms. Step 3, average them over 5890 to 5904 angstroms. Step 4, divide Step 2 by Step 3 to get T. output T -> 1.3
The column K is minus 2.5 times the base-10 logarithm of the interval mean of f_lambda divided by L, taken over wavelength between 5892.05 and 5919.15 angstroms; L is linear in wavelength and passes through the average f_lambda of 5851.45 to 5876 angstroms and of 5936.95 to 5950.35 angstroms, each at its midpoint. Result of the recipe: 0.12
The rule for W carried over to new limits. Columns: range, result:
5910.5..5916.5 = 14.4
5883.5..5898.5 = 11.7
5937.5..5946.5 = 15.1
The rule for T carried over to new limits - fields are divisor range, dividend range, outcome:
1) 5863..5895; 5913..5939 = 1.13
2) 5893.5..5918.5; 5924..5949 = 1.13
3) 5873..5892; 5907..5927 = 1.15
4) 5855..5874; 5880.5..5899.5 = 0.81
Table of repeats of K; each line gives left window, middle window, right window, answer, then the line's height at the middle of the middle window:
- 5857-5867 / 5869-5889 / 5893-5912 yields 0.03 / 14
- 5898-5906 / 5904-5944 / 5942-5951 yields -0.06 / 14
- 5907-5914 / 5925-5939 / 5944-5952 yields -0.02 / 14.6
